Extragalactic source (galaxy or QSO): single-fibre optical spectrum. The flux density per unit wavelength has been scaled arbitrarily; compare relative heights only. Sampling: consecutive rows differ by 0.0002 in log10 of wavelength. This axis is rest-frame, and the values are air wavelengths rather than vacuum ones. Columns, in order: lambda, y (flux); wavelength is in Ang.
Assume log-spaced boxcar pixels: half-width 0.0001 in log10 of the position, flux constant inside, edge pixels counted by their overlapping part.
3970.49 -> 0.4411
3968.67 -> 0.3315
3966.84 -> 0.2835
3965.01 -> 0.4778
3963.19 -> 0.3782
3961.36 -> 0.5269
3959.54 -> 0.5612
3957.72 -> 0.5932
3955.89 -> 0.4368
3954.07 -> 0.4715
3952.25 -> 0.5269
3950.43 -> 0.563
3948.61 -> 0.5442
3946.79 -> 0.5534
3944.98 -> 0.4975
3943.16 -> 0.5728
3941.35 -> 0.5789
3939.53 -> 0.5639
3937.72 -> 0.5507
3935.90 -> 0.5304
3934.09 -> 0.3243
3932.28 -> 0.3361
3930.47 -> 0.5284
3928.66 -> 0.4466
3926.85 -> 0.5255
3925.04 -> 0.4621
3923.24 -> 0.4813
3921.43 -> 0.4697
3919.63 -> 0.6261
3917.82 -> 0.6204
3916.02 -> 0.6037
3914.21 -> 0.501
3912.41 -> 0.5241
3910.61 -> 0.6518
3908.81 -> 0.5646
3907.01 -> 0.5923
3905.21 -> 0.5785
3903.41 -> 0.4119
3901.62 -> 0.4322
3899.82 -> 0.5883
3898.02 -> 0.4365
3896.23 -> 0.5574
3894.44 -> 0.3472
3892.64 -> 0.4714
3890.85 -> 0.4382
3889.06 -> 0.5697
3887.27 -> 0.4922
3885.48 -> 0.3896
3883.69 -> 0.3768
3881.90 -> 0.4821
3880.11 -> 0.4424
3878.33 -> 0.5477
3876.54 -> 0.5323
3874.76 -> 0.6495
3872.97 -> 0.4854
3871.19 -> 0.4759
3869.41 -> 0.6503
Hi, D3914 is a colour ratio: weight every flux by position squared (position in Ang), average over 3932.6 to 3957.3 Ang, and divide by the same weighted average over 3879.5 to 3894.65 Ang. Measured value 1.2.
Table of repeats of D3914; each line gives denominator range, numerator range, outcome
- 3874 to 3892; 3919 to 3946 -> 1.04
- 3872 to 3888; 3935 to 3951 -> 1.16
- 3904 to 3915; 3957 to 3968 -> 0.85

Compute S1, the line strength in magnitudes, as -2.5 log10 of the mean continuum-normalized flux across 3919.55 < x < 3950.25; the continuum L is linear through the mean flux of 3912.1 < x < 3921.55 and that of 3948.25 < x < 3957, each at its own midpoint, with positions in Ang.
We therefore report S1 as 0.07 mag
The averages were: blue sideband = 0.567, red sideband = 0.508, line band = 0.504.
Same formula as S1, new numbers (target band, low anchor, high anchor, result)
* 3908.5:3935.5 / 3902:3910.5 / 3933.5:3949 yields 0.05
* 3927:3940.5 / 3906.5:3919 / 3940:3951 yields 0.19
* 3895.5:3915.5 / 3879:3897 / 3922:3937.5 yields -0.16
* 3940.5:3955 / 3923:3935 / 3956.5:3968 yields -0.18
